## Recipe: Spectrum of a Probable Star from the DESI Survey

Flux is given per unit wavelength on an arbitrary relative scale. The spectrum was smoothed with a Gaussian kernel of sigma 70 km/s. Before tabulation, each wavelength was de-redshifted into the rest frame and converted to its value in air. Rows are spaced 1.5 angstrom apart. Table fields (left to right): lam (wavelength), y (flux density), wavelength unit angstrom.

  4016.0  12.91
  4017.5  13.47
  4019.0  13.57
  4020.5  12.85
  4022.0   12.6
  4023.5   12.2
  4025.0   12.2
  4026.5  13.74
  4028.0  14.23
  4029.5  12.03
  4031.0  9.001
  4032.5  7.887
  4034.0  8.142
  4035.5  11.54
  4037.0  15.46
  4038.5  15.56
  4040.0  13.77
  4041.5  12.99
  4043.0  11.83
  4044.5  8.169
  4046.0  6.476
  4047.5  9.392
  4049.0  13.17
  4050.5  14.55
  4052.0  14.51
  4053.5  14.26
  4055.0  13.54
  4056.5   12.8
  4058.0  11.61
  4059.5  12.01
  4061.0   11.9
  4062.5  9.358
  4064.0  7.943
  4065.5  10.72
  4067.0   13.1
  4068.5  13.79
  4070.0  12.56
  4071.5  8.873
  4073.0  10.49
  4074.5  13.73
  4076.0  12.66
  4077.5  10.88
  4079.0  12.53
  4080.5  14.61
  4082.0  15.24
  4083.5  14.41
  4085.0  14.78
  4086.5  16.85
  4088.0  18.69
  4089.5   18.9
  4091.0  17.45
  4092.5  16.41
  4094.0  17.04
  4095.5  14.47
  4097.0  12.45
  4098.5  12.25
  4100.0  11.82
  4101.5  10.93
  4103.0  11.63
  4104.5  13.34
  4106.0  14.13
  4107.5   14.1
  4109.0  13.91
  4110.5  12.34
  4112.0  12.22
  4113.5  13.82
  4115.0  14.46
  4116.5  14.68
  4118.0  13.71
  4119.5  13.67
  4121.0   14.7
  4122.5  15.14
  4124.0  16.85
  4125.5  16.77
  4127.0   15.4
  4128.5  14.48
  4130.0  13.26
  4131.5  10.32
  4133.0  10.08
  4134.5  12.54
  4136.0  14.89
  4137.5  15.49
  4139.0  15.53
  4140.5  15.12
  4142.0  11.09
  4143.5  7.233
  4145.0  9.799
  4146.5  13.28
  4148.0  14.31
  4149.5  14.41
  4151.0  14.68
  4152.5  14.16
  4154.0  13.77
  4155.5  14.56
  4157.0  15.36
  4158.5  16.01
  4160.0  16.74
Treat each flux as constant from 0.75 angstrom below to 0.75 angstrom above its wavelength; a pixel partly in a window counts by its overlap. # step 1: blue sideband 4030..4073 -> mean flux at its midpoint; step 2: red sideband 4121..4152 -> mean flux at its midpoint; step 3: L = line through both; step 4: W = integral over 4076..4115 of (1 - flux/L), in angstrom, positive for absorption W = -4.9 angstrom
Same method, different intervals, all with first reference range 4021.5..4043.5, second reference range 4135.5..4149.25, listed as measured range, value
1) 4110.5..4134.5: -1.9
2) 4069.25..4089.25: -1.8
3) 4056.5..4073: 1.6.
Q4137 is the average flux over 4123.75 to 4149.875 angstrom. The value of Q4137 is 13.3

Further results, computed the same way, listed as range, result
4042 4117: 13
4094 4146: 13.4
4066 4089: 13.6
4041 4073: 11.6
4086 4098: 16.4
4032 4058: 12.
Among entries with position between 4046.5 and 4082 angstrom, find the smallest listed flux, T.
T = 7.943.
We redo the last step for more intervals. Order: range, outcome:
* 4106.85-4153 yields 7.233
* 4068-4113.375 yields 8.873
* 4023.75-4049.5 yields 6.476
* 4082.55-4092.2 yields 14.41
